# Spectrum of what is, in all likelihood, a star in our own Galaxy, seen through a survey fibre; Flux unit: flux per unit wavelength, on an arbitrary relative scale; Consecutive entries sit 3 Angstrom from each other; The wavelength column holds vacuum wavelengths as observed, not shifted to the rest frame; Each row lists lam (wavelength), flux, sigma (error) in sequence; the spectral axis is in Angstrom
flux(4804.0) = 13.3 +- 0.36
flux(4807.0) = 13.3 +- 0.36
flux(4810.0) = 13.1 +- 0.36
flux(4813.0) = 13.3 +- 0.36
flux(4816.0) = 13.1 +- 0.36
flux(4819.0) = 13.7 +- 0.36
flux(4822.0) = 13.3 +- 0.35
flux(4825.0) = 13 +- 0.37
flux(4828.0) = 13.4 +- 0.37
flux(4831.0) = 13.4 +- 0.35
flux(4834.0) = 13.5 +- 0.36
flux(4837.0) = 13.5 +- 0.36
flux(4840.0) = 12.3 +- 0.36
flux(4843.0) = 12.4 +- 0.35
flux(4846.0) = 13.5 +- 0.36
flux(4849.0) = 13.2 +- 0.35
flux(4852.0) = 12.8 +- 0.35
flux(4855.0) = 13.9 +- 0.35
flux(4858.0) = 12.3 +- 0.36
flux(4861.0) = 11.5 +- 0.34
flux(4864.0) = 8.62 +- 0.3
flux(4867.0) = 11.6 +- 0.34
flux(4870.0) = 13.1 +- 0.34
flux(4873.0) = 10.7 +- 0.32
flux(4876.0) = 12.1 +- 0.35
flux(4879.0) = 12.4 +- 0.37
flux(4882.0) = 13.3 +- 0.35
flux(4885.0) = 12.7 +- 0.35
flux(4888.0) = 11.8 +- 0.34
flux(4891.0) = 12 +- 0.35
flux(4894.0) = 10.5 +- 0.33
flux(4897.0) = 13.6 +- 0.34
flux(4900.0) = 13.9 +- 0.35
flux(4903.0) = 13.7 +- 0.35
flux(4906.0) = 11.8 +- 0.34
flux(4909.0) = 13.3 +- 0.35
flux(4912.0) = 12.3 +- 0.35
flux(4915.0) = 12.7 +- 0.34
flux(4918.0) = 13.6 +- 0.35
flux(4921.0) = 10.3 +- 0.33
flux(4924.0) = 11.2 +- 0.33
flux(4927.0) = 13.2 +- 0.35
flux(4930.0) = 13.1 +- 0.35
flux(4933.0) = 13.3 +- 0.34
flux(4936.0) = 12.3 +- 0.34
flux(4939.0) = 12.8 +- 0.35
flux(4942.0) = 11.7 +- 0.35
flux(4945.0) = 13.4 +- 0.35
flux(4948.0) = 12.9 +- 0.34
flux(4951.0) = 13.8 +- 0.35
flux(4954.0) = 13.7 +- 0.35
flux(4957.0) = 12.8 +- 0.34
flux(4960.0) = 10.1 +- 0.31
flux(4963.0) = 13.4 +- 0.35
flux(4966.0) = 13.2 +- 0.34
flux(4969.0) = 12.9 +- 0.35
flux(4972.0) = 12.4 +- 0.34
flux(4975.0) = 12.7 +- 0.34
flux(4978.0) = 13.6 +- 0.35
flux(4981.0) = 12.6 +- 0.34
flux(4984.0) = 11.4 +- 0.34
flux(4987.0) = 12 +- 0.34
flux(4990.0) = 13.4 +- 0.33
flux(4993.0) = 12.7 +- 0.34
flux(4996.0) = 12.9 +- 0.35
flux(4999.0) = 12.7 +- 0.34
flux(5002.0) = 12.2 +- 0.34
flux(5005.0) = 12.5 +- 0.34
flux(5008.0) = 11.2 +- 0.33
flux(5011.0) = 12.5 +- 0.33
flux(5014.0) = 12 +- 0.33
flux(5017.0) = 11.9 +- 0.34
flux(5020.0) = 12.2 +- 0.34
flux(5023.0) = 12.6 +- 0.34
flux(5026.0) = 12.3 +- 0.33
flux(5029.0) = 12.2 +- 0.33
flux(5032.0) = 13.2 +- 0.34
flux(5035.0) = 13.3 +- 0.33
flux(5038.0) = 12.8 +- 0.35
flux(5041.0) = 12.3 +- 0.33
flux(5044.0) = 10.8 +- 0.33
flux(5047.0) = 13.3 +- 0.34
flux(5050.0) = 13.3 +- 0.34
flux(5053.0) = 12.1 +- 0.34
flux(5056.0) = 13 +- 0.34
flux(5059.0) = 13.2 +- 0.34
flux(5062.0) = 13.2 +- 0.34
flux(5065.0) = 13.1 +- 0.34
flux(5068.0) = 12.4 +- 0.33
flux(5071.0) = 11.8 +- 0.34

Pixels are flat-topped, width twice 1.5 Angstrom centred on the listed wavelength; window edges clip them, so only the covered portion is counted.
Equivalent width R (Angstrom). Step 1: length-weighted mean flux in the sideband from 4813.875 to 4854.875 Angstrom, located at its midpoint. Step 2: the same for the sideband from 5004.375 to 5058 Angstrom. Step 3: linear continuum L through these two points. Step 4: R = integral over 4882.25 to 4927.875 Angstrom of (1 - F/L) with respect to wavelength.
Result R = 1.6 Angstrom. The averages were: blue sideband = 13.2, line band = 12.5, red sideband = 12.4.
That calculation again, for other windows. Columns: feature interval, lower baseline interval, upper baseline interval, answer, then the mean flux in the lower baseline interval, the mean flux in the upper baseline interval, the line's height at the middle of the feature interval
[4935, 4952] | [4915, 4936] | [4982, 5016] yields -0.52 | 12.5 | 12.3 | 12.4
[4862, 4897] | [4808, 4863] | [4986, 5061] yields 3.03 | 13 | 12.5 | 12.9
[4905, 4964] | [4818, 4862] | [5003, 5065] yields 0.94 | 13.1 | 12.5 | 12.8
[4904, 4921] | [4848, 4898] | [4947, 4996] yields -0.28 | 12.1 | 12.7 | 12.4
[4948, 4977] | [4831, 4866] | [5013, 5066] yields -0.52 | 12.5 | 12.6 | 12.6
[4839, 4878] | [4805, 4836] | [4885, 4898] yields 1.41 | 13.3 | 12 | 12.6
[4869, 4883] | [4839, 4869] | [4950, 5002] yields 0.06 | 12.2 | 12.7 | 12.3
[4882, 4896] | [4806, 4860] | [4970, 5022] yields 0.99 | 13.2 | 12.4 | 12.9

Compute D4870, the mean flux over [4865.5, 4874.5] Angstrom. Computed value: 11.8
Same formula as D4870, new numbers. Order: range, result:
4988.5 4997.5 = 13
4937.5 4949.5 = 12.7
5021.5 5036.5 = 12.7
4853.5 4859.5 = 13.1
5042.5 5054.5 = 12.4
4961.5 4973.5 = 13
